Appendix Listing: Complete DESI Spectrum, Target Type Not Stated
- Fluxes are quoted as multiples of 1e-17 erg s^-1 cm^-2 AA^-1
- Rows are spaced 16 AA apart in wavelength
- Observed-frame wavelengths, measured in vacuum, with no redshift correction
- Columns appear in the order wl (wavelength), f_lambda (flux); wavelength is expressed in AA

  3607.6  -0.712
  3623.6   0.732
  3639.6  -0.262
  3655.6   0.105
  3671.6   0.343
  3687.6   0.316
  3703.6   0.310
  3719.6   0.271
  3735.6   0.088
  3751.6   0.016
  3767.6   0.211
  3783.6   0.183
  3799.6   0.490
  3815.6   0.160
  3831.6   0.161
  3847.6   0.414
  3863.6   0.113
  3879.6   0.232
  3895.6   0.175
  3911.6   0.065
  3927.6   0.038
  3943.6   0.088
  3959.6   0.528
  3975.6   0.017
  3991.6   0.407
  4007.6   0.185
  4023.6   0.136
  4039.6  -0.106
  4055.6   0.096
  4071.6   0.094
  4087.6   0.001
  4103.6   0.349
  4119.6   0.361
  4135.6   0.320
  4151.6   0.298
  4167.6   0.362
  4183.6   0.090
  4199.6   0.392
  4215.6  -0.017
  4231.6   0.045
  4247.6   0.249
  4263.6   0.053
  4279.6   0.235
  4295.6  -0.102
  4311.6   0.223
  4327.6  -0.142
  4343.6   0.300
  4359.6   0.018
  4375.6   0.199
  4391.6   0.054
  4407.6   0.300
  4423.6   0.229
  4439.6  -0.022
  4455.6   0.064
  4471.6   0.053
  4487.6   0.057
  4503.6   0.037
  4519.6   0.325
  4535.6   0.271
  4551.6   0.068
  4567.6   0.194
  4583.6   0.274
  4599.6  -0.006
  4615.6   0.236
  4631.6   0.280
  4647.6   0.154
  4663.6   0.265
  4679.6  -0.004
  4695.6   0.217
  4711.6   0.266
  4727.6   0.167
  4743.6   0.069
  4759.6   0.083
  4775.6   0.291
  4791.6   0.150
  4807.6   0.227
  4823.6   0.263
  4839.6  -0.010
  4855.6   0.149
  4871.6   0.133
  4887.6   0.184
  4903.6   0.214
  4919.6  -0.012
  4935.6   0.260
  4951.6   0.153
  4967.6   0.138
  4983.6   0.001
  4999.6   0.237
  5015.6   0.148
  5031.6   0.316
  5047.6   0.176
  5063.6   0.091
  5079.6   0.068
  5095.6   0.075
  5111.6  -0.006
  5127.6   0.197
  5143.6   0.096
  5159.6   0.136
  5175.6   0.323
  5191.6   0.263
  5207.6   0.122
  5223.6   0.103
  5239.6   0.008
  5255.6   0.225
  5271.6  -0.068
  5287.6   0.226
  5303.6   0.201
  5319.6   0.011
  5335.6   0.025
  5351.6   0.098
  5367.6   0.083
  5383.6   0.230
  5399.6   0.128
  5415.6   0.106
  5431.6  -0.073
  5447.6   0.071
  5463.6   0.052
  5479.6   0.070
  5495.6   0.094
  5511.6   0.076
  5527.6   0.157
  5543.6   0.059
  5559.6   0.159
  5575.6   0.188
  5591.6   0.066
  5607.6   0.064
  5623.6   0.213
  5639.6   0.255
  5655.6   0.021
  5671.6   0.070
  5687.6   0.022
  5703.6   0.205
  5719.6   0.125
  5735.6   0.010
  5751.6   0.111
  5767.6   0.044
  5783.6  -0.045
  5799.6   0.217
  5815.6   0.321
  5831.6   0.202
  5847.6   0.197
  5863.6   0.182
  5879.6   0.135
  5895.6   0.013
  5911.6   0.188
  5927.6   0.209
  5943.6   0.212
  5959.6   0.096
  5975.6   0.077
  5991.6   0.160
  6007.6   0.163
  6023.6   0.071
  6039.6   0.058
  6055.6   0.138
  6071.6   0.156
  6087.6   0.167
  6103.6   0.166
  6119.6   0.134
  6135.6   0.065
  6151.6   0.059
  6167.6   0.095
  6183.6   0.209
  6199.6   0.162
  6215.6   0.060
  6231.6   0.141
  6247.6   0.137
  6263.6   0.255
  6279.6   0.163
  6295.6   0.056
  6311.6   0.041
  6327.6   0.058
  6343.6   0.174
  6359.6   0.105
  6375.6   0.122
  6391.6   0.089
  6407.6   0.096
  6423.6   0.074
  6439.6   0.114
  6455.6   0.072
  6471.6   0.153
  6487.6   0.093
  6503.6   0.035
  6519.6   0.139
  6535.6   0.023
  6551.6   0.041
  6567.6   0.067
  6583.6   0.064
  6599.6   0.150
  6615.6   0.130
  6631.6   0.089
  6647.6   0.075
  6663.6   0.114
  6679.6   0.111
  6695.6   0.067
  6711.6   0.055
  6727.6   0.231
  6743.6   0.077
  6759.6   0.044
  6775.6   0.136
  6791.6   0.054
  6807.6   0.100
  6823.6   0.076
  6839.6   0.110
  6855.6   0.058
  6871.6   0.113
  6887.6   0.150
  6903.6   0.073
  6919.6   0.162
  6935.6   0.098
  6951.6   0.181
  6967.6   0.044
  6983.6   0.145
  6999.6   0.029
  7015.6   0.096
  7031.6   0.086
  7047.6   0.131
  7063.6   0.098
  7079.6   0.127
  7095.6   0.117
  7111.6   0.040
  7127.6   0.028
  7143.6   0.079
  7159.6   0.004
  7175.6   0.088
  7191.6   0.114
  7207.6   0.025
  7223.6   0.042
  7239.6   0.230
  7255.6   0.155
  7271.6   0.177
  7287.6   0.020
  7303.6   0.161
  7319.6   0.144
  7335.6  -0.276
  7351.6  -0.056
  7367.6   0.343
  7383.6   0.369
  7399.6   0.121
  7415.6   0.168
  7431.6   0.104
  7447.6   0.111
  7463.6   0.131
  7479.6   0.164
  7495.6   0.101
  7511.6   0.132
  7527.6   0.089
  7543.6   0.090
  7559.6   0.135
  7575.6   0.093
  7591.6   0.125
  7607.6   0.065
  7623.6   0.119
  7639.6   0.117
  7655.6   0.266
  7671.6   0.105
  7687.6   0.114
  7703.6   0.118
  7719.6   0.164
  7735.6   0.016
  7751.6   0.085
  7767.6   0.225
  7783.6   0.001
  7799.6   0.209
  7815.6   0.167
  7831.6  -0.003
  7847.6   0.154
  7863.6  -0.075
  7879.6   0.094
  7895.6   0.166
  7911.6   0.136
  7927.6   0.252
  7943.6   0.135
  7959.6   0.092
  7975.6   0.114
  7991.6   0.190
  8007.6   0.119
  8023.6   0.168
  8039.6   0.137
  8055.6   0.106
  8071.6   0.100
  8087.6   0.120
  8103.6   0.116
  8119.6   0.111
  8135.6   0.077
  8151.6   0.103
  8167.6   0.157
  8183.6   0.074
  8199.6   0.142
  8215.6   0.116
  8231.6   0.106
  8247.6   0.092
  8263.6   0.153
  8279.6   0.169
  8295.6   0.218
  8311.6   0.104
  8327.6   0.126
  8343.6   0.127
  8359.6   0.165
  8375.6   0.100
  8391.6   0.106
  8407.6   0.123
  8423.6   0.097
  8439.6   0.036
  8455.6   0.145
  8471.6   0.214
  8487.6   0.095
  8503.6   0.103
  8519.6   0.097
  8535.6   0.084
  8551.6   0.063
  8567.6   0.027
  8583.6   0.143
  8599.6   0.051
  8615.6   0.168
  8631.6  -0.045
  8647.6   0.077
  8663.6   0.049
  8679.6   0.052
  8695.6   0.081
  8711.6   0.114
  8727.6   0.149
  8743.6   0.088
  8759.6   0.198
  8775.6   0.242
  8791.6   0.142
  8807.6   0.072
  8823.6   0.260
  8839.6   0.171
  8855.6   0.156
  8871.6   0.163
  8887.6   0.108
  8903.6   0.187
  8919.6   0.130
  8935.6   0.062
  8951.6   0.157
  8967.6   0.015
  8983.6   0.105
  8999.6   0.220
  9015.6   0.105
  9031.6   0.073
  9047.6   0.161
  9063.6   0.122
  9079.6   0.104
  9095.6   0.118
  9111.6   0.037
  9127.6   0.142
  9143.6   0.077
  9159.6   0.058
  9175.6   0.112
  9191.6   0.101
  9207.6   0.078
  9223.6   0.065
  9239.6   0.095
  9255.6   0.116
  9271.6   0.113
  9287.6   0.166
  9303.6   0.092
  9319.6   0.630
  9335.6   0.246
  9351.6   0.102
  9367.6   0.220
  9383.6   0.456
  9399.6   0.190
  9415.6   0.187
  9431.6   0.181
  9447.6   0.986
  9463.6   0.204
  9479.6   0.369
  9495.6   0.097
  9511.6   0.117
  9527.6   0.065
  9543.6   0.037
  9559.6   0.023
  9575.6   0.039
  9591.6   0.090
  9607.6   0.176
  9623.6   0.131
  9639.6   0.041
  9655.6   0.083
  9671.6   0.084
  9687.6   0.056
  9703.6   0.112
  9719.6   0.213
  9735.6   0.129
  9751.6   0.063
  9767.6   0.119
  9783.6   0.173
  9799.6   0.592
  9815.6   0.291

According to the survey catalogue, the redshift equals 0.98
